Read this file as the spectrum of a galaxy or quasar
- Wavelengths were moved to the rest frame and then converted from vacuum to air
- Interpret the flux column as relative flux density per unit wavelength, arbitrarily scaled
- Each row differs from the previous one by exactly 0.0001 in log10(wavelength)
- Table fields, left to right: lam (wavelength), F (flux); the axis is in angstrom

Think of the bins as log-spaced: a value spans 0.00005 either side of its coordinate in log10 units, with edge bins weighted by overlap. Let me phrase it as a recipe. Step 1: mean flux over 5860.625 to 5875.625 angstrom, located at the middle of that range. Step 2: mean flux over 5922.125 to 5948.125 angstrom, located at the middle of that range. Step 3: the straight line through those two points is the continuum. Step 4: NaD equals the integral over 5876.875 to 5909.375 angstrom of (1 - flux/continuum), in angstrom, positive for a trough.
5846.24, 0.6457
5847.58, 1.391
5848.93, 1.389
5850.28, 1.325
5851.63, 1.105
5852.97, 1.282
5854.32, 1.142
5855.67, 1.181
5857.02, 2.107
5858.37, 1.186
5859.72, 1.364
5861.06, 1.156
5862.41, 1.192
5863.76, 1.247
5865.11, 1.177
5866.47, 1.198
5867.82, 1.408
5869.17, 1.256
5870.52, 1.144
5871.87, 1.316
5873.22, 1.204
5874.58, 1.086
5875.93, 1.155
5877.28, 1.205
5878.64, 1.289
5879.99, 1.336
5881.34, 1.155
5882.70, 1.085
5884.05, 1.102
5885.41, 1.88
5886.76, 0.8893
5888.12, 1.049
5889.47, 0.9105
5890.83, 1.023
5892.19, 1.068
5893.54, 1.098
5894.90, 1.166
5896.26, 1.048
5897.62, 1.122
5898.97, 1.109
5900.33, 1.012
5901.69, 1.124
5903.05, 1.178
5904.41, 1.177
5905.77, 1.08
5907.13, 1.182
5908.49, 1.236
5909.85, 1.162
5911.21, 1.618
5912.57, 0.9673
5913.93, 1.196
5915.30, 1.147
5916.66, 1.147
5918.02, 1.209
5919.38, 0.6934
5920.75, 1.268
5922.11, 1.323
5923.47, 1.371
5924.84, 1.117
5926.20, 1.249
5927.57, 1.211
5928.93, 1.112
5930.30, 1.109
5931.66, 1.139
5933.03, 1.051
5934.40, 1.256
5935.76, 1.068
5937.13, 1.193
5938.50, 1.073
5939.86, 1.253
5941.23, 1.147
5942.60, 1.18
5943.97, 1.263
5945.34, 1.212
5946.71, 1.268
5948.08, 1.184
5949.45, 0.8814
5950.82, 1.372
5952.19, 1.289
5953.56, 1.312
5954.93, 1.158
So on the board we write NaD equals 1.6 angstrom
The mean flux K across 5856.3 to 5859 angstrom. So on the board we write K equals 1.64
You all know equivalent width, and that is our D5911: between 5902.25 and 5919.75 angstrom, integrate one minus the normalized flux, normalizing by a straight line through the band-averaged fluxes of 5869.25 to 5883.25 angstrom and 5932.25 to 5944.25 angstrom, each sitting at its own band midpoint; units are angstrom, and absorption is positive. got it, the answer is 0.3 angstrom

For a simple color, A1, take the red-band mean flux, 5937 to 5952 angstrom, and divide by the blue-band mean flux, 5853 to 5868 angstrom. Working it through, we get 0.9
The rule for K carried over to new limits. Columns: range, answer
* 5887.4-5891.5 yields 0.993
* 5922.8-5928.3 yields 1.24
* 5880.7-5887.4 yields 1.22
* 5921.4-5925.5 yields 1.27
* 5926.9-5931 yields 1.15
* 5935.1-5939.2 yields 1.11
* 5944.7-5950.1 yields 1.14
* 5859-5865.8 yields 1.23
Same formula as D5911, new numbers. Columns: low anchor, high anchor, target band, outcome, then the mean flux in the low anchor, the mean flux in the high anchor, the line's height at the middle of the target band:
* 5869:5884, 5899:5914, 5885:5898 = 0.8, 1.2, 1.17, 1.18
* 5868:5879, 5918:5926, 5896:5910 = 0.6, 1.21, 1.17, 1.18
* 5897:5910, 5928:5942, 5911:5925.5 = -0.4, 1.14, 1.14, 1.14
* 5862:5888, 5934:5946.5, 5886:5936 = 2.8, 1.22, 1.18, 1.2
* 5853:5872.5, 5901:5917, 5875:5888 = 0.3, 1.29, 1.18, 1.25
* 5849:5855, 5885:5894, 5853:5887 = -2.6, 1.23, 1.11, 1.17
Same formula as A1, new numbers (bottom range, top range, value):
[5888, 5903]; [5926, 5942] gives 1.07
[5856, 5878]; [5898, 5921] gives 0.90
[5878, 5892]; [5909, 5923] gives 1.01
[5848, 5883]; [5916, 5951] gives 0.92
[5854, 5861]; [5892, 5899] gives 0.80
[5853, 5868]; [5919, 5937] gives 0.89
